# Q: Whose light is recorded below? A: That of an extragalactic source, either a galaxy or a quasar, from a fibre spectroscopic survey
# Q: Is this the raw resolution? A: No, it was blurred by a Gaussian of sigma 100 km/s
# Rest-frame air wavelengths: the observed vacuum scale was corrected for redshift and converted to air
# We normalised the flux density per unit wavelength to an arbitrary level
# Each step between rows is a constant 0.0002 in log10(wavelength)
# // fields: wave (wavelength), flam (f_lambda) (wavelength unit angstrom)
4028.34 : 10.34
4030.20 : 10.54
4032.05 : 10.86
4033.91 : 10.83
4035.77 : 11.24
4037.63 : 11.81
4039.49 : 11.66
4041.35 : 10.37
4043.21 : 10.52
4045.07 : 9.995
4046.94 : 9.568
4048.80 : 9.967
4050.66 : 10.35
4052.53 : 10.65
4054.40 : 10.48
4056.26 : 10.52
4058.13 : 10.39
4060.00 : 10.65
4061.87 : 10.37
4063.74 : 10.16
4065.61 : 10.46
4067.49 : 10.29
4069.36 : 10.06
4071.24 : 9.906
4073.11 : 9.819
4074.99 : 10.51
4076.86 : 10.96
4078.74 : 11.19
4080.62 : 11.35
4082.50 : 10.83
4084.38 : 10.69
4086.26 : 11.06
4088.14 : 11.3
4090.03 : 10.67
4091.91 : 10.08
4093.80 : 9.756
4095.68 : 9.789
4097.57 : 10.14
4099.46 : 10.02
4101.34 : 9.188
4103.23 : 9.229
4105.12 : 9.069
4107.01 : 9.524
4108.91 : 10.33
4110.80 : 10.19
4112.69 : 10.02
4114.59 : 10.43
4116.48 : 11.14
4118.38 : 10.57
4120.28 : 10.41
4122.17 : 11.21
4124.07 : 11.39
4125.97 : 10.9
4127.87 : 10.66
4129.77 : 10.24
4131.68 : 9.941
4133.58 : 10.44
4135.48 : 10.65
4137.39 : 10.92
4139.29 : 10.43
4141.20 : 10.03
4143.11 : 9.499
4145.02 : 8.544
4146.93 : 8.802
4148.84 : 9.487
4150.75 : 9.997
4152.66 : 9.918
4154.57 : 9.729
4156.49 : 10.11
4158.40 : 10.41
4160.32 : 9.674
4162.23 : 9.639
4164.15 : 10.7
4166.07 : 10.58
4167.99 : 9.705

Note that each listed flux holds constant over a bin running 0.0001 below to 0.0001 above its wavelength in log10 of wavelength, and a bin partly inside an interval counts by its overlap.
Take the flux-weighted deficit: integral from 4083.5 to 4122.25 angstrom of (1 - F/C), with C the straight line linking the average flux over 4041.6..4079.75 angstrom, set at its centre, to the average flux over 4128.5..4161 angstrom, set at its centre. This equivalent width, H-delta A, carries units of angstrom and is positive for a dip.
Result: -0.3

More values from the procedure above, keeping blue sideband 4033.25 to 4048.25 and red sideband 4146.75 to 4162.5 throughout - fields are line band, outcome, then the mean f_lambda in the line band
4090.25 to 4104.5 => 0.69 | 9.78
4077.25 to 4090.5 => -0.82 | 11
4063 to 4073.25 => 0.36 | 10.1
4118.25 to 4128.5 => -0.84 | 10.9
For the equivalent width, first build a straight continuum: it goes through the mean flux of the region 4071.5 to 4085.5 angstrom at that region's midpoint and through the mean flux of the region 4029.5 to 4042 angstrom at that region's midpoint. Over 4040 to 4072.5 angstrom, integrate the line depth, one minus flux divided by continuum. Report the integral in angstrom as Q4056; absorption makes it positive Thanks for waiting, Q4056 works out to 1.8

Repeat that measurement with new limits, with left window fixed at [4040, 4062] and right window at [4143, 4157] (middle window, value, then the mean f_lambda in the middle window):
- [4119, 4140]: -2.1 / 10.7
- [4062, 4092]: -1.4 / 10.6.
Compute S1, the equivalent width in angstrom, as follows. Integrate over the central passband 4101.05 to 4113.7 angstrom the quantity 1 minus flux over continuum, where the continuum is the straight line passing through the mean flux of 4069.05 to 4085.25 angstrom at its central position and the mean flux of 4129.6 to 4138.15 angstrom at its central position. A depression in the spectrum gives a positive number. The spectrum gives 1.01 angstrom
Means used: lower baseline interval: 10.6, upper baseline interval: 10.4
